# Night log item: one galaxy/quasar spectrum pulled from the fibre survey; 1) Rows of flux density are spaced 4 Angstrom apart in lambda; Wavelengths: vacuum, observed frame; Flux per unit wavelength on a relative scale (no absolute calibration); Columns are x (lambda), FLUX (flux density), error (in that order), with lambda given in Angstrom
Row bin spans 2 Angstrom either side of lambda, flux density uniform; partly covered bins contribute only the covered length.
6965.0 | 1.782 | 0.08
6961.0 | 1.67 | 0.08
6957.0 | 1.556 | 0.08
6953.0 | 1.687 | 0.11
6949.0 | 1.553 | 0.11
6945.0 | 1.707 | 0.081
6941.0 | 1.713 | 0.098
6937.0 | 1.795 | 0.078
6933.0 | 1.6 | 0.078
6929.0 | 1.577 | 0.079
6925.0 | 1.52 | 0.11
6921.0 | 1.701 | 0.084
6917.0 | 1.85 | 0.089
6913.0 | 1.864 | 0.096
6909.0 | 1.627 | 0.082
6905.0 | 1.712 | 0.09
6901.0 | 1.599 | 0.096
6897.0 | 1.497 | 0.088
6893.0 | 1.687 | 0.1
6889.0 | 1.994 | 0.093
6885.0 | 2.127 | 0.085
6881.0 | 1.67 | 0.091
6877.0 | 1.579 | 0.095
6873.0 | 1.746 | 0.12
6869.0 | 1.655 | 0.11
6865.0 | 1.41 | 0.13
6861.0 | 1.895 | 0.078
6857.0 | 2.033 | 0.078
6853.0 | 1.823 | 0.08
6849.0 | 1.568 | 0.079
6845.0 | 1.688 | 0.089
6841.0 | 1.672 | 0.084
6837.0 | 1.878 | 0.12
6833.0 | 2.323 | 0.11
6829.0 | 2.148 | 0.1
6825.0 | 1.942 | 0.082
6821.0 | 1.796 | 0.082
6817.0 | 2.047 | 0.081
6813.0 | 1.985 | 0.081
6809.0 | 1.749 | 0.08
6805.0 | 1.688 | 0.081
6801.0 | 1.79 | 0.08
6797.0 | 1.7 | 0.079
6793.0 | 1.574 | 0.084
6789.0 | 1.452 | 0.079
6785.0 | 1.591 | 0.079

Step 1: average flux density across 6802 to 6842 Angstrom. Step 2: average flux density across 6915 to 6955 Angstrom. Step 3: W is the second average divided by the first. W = 0.9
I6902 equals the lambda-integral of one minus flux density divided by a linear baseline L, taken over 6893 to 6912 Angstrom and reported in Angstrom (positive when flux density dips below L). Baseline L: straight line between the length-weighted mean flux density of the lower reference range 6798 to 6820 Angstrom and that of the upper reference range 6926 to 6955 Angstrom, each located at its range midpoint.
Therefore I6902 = 0.89 Angstrom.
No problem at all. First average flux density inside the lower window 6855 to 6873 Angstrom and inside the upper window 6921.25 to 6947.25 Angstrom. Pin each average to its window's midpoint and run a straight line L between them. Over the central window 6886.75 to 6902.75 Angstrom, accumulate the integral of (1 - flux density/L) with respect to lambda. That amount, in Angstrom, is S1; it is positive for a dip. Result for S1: 0.0 Angstrom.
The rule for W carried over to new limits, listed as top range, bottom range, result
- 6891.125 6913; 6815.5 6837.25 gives 0.81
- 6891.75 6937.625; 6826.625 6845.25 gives 0.85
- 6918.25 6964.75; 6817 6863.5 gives 0.87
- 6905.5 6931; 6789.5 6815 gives 0.98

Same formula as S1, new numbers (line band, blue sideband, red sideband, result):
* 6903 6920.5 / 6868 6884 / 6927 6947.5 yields -0.8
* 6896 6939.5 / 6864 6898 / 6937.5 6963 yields 0.4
